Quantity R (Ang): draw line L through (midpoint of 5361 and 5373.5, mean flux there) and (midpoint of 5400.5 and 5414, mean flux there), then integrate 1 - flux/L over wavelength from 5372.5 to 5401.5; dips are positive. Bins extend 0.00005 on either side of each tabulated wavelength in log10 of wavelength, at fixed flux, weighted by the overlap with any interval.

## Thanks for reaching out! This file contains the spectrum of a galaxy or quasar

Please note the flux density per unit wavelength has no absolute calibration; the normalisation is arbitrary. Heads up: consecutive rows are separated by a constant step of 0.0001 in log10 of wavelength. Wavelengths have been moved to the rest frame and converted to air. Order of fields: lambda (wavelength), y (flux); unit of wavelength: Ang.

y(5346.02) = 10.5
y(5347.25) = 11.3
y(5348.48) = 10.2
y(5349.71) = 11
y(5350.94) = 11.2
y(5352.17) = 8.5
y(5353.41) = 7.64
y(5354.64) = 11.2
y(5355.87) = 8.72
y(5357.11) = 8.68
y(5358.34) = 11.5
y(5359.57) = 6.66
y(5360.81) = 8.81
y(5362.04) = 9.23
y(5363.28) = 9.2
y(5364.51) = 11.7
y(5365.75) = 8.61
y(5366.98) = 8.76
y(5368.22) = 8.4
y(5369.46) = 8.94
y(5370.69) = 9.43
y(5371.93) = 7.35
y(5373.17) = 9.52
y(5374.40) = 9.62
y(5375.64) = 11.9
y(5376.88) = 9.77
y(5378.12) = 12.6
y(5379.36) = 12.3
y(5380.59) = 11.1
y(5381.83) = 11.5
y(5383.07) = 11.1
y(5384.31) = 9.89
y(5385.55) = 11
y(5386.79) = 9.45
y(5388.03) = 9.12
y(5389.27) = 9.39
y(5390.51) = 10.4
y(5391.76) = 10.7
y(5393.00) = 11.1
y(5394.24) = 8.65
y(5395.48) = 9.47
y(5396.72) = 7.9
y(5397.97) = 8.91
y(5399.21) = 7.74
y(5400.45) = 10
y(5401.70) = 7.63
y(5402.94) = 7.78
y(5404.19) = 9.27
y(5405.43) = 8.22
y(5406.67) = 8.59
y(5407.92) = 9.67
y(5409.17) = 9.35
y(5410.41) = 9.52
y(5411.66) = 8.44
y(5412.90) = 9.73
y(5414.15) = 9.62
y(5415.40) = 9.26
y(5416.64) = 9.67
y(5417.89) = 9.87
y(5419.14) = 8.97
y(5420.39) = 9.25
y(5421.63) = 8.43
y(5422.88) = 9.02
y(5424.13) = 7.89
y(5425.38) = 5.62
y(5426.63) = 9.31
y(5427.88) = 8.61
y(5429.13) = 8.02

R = -3.5 Ang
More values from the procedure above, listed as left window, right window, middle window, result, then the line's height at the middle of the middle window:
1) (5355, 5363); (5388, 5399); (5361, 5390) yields -2.3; 9.23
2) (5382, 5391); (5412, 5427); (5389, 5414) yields 1.1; 9.55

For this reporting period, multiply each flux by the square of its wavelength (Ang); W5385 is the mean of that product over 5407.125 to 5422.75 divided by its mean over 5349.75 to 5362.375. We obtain 1.02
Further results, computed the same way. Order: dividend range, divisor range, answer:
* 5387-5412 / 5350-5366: 0.98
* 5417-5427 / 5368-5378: 0.91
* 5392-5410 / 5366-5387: 0.89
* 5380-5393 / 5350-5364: 1.13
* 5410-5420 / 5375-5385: 0.84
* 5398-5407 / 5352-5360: 0.95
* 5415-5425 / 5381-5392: 0.88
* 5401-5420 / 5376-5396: 0.87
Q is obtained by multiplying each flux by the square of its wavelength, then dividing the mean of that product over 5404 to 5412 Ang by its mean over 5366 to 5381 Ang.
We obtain 0.9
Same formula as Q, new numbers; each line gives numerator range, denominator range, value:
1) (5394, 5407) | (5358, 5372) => 0.96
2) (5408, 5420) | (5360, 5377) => 1.02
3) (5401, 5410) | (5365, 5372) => 1.01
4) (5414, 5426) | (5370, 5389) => 0.86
